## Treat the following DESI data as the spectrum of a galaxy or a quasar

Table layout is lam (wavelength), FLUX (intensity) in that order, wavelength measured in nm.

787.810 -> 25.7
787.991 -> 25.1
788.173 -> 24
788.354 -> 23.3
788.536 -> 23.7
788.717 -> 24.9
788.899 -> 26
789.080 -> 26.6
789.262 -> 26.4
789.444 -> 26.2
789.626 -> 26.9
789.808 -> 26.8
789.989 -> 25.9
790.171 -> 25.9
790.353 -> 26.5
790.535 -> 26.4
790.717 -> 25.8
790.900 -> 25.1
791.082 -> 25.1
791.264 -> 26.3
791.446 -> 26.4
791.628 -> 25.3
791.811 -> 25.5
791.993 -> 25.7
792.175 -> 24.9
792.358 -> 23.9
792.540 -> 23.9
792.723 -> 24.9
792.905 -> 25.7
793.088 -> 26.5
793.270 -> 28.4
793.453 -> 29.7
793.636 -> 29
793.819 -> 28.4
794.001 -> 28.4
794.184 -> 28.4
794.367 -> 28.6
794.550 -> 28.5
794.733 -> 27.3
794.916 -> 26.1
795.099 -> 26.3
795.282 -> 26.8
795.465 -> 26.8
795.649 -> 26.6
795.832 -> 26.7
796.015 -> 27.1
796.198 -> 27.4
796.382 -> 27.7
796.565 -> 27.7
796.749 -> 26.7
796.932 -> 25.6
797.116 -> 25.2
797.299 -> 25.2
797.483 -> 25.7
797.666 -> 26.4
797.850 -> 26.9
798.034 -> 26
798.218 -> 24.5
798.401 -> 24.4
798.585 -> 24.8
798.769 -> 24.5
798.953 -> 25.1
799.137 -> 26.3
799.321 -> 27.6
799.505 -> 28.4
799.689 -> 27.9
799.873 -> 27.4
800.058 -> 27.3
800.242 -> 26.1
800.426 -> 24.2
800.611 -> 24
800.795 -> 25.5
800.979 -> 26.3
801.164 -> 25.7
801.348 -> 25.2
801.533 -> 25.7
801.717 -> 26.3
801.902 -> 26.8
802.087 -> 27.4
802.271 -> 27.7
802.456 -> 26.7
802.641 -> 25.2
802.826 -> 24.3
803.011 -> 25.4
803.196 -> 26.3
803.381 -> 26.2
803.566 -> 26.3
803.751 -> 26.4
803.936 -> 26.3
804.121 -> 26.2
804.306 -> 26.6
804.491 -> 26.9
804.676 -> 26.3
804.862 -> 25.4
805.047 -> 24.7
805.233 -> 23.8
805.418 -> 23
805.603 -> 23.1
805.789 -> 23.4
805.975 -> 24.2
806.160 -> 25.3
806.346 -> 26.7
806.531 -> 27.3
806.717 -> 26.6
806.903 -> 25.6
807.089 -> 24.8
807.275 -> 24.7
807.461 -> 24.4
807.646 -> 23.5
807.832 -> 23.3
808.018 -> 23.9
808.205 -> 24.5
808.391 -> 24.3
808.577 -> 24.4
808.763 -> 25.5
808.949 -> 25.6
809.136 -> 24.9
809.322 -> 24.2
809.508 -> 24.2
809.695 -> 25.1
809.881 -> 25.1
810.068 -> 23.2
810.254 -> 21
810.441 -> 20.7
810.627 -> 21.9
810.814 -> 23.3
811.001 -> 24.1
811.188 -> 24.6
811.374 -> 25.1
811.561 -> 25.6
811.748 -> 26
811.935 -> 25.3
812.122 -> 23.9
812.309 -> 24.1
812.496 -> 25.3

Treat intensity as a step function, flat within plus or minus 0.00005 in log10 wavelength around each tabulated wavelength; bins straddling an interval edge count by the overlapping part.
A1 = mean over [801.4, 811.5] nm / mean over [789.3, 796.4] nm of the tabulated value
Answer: 0.9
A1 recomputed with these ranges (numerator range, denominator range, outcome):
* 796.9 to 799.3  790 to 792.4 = 0.99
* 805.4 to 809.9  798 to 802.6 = 0.95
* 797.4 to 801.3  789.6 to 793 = 1.01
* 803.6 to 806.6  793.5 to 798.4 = 0.94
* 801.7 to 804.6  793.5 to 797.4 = 0.97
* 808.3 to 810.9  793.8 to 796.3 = 0.87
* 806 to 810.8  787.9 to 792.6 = 0.96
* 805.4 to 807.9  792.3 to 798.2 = 0.92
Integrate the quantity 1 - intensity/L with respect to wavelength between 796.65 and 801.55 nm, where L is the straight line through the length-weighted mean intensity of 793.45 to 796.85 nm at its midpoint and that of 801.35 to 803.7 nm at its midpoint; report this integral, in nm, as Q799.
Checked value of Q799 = 0.17 nm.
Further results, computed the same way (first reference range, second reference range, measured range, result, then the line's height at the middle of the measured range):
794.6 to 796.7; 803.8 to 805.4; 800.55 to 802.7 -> 0.001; 26.1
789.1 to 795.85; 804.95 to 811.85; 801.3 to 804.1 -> -0.113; 25.1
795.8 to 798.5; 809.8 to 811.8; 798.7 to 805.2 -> -0.210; 25.3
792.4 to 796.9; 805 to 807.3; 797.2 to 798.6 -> 0.053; 26.5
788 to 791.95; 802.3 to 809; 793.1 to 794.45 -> -0.160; 25.5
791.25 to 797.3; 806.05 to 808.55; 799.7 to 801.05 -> -0.002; 25.9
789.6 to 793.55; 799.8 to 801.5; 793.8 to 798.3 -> -0.170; 25.8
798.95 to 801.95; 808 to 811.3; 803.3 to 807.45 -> -0.070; 25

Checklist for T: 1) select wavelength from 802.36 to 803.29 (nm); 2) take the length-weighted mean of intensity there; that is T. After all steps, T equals 25.6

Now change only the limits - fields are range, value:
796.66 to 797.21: 25.9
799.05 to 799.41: 27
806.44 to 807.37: 25.8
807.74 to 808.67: 24.1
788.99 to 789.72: 26.5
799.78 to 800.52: 26.2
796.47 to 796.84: 27.2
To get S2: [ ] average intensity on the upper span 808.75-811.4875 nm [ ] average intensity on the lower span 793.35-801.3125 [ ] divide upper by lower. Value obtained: 0.90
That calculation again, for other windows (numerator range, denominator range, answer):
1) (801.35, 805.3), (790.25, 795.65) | 0.98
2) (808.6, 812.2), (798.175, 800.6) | 0.93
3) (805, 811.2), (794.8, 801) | 0.93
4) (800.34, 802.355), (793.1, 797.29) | 0.95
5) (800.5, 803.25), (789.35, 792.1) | 1.00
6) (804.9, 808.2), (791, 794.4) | 0.93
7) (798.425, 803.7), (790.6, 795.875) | 0.98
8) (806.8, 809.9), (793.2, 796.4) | 0.89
